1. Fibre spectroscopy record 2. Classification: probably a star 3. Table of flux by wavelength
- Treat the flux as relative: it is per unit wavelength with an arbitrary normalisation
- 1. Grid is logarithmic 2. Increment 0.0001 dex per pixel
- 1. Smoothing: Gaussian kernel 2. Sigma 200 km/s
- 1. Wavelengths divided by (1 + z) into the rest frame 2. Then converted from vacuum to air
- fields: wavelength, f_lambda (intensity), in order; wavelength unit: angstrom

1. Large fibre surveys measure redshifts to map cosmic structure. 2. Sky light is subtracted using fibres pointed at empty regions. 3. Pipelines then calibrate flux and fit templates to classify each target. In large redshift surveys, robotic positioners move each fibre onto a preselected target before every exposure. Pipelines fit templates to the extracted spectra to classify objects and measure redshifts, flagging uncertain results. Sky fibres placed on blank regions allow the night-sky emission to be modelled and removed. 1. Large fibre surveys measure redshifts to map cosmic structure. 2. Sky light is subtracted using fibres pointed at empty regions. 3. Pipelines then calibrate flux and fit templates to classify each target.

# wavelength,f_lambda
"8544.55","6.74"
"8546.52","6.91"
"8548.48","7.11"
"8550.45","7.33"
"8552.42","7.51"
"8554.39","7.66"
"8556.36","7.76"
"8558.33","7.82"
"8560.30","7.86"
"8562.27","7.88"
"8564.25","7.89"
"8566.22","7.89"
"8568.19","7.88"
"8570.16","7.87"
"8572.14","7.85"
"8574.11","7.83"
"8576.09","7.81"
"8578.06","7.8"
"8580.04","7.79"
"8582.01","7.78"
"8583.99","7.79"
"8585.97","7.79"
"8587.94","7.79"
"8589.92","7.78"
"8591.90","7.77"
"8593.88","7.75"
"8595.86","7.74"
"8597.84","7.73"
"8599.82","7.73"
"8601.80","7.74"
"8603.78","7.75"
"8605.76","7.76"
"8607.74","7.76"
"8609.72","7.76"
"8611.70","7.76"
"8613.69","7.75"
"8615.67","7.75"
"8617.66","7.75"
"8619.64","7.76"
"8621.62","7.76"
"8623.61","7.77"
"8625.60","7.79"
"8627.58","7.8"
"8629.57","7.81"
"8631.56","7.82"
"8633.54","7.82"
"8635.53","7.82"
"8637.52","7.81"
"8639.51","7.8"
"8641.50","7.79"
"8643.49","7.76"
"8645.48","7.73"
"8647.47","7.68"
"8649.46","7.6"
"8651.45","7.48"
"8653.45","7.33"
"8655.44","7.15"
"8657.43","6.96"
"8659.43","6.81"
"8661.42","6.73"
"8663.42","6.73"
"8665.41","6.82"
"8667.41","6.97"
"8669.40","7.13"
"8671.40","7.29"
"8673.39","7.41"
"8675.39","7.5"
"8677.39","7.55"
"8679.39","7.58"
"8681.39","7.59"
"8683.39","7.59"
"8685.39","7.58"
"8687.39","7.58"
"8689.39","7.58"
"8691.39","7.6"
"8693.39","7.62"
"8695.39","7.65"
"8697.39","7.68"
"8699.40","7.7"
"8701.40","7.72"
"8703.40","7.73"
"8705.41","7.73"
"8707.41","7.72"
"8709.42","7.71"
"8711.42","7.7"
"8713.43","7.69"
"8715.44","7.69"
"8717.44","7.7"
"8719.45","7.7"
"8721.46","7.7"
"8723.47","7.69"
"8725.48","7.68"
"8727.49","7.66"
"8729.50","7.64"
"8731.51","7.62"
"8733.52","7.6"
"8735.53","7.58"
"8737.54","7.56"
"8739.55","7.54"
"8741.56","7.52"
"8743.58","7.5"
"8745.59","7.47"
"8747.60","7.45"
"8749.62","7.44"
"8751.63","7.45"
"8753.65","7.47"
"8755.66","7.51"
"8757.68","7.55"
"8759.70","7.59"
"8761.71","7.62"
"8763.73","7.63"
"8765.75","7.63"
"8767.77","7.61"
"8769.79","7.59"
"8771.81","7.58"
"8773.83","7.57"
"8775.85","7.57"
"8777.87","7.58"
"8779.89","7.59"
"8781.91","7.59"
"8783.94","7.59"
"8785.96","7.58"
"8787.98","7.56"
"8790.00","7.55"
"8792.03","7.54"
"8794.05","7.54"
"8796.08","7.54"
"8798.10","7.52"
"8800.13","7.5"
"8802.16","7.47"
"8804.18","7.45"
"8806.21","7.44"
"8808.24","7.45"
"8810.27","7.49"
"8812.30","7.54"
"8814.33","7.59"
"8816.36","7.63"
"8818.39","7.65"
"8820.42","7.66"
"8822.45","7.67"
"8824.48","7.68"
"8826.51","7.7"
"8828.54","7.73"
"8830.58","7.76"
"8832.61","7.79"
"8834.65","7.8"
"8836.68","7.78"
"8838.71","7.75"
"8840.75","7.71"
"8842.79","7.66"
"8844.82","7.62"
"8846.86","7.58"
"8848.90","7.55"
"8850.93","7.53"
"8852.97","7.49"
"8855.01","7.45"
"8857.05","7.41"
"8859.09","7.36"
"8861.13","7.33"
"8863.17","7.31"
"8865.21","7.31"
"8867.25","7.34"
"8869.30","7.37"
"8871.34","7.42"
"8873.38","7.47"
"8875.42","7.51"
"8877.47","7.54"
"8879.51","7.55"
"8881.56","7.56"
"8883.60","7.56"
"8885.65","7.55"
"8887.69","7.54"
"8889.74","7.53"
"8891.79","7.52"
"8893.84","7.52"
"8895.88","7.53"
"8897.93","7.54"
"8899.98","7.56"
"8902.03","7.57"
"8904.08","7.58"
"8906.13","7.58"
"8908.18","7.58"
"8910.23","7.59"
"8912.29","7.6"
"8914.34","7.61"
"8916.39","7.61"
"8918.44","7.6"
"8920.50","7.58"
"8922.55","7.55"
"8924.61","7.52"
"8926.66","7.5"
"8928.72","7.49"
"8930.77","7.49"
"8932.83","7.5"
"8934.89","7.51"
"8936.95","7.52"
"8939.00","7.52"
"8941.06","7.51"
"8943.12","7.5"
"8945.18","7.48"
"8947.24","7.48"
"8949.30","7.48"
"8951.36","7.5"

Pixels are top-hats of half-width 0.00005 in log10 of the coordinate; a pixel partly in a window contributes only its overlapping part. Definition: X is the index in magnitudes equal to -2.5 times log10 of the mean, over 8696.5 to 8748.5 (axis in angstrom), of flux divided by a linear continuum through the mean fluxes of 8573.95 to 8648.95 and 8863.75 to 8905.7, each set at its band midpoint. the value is 0.003 mag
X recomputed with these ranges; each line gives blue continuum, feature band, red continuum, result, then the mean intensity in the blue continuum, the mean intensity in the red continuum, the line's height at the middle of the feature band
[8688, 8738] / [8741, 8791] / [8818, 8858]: 0.02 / 7.67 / 7.65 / 7.66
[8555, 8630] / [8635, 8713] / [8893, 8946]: 0.03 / 7.79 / 7.54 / 7.73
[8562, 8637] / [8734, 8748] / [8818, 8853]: 0.03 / 7.79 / 7.68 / 7.72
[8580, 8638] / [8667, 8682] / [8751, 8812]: 0.04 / 7.77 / 7.54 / 7.69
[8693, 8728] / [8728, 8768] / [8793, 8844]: 0.02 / 7.69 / 7.62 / 7.67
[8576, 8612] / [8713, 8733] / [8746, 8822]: -0.01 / 7.77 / 7.55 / 7.62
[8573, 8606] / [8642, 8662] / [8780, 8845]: 0.05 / 7.77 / 7.61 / 7.73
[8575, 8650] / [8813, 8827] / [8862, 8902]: -0.01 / 7.77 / 7.49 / 7.55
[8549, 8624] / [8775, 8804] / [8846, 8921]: 0.01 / 7.76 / 7.51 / 7.59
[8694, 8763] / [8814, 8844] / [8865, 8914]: -0.02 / 7.62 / 7.52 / 7.56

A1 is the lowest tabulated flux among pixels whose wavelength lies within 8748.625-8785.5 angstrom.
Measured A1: 7.44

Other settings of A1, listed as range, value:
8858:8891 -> 7.31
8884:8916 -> 7.52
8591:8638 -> 7.73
